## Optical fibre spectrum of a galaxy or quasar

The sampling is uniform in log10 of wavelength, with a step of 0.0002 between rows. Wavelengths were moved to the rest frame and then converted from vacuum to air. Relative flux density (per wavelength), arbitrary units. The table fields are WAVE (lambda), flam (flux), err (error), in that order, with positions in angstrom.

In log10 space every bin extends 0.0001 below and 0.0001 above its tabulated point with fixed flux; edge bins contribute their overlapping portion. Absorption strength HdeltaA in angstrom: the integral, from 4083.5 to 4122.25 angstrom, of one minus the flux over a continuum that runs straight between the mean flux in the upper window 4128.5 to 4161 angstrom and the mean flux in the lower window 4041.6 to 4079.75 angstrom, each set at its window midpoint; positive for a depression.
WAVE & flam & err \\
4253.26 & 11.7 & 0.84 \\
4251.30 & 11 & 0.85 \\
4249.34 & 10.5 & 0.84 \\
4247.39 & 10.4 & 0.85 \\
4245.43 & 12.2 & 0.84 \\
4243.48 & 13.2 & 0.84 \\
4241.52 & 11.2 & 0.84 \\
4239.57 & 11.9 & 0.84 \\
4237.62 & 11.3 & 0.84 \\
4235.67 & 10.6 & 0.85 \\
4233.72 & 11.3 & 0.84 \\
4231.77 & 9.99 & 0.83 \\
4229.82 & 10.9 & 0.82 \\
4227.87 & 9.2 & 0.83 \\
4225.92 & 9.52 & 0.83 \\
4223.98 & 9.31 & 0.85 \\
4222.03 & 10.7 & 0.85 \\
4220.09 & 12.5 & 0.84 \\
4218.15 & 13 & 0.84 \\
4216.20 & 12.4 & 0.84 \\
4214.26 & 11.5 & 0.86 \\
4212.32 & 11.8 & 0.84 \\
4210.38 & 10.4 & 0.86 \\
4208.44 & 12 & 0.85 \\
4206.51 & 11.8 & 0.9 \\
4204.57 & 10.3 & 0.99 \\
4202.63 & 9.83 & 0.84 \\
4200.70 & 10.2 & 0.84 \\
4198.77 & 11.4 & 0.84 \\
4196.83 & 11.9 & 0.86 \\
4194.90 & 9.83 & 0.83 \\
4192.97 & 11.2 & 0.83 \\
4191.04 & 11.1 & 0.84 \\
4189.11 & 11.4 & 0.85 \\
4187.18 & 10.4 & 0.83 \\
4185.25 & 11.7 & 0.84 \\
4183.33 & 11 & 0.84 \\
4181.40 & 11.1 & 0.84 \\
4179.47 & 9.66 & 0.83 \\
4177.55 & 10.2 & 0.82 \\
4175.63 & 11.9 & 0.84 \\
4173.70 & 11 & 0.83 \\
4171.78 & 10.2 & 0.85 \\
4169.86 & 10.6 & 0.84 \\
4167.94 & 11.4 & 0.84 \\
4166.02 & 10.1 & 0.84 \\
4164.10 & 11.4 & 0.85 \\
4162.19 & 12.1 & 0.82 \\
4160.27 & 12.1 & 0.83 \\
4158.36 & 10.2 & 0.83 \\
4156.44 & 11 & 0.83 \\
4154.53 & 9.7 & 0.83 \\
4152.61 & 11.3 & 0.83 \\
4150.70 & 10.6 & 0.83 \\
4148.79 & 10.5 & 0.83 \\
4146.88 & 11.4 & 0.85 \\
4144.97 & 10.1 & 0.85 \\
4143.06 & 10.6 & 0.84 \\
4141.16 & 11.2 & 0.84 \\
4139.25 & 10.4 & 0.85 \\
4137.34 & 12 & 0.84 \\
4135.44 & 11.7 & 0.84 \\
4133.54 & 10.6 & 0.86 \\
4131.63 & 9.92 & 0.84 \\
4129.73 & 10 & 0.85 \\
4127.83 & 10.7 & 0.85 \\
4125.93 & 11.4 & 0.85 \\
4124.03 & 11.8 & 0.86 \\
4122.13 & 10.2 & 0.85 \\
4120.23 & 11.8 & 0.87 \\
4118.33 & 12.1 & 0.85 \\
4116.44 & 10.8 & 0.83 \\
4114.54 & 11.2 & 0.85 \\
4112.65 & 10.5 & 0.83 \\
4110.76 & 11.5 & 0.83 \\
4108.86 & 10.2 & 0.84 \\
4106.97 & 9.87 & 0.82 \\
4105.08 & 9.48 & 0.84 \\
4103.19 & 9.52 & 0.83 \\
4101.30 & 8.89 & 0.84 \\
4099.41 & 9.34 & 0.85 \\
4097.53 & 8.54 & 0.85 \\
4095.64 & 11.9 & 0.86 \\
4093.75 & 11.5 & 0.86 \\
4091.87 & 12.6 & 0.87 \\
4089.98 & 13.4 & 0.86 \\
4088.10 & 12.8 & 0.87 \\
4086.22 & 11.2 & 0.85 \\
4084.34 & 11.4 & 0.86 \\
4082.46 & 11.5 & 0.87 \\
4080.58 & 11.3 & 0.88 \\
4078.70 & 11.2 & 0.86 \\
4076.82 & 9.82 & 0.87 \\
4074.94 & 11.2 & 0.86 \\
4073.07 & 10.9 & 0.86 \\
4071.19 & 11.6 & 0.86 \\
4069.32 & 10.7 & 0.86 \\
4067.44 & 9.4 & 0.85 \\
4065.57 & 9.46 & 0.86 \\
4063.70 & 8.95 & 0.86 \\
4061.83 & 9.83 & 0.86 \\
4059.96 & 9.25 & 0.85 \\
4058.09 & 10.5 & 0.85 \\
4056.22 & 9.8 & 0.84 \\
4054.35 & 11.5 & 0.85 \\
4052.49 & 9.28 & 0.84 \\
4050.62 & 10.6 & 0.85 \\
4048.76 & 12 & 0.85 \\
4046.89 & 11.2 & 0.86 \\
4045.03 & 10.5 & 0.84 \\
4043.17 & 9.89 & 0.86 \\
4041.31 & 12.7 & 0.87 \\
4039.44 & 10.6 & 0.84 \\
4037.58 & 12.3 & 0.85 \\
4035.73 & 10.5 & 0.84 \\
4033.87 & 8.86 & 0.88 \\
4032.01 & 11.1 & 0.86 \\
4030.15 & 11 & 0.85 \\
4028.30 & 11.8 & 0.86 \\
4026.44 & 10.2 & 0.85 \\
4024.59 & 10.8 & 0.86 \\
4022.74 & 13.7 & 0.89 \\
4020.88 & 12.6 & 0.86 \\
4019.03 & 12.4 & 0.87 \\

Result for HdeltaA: -1.1 angstrom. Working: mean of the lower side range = 10.4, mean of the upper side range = 10.8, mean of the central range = 10.9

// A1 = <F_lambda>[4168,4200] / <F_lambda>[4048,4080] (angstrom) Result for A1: 1.1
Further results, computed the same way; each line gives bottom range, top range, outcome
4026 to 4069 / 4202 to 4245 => 1.06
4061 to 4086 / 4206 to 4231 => 1.05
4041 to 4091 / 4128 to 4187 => 1.01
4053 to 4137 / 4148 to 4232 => 1.02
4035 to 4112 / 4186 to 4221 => 1.05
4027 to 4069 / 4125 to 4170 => 1.04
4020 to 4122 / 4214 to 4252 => 1.03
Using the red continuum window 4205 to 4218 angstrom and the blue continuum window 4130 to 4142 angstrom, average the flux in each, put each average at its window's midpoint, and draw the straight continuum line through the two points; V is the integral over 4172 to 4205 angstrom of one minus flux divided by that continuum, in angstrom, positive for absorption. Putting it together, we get 1.8 angstrom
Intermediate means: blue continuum 10.9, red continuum 11.7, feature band 10.8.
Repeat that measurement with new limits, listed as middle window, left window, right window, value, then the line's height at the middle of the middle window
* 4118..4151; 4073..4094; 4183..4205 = 1.0 angstrom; 11.3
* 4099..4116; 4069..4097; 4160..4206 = 1.9 angstrom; 11.4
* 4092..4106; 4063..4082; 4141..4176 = 0.8 angstrom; 10.6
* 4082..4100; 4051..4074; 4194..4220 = -1.9 angstrom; 10.3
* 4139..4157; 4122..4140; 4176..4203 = 0.3 angstrom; 10.9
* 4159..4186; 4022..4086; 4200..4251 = -0.1 angstrom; 11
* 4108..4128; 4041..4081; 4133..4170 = -0.6 angstrom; 10.8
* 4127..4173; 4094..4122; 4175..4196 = -0.7 angstrom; 10.7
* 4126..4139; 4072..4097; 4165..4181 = 0.3 angstrom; 11.1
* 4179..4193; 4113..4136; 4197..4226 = 0.2 angstrom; 11.1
